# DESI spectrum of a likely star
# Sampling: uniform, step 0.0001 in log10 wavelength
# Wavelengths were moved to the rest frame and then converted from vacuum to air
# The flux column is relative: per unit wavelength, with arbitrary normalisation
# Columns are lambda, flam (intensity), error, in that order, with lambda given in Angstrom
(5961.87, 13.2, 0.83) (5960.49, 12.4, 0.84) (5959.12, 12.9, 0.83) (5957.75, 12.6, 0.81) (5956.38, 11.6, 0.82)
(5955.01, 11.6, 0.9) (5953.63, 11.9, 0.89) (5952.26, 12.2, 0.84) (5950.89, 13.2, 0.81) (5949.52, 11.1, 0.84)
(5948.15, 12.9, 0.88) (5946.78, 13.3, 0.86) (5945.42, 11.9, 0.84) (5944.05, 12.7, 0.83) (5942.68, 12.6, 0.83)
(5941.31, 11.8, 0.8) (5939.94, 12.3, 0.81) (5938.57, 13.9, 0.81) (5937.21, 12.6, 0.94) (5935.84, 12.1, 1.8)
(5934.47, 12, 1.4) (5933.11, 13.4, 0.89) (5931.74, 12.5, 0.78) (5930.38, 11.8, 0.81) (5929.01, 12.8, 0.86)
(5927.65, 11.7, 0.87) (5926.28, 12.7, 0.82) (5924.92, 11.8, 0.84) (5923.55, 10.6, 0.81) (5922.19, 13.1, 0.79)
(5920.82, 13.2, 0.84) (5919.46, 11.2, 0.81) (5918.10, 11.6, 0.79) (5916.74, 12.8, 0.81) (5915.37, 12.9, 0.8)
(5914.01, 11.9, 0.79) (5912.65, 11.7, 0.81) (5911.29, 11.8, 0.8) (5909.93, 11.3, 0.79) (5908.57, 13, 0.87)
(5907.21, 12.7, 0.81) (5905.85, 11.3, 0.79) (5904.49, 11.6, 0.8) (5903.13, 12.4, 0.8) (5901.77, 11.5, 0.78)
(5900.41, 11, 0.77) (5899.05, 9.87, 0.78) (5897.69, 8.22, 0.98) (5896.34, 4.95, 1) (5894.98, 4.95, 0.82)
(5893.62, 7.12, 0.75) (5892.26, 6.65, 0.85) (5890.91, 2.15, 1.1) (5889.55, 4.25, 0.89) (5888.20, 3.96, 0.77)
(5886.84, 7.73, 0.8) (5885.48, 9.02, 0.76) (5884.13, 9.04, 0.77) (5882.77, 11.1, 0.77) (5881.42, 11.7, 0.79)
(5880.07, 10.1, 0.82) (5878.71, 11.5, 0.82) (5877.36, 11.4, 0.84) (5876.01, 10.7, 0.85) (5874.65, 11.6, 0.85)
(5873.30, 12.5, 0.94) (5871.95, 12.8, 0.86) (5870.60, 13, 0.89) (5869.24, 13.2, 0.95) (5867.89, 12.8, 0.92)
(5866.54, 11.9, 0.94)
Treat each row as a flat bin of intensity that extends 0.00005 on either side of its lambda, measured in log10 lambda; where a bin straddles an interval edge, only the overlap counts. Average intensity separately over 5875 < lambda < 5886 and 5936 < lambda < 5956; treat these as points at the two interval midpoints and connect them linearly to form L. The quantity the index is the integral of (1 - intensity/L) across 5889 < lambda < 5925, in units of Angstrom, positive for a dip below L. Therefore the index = 3.8 Angstrom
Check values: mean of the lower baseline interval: 10.6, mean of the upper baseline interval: 12.4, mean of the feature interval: 10.2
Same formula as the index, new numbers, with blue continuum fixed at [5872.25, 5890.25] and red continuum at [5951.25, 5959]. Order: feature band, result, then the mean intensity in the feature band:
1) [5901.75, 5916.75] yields -2.12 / 12.1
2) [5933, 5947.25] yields -1.18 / 12.6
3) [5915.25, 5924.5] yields -1.04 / 12.1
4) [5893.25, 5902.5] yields 1.74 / 8.29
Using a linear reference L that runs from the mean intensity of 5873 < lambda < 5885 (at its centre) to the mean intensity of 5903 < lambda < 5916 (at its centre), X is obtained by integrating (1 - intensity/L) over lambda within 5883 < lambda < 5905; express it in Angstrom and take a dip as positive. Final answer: 7.1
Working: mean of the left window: 11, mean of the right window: 12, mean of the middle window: 7.81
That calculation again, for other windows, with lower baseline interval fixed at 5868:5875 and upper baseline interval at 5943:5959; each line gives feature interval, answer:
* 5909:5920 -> 0.5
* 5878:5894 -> 6.0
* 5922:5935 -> 0.2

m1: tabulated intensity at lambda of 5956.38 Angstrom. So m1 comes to 11.6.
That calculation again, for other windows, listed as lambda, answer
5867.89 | 12.8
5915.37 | 12.9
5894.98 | 4.95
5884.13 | 9.04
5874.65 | 11.6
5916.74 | 12.8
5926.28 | 12.7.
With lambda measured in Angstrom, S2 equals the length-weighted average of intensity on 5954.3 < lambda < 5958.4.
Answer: 11.9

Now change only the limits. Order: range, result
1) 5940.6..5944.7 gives 12.3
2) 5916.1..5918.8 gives 12.2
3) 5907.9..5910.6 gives 12.2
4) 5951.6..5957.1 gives 11.8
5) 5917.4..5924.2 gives 12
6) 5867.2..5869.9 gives 13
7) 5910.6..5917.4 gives 12.2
